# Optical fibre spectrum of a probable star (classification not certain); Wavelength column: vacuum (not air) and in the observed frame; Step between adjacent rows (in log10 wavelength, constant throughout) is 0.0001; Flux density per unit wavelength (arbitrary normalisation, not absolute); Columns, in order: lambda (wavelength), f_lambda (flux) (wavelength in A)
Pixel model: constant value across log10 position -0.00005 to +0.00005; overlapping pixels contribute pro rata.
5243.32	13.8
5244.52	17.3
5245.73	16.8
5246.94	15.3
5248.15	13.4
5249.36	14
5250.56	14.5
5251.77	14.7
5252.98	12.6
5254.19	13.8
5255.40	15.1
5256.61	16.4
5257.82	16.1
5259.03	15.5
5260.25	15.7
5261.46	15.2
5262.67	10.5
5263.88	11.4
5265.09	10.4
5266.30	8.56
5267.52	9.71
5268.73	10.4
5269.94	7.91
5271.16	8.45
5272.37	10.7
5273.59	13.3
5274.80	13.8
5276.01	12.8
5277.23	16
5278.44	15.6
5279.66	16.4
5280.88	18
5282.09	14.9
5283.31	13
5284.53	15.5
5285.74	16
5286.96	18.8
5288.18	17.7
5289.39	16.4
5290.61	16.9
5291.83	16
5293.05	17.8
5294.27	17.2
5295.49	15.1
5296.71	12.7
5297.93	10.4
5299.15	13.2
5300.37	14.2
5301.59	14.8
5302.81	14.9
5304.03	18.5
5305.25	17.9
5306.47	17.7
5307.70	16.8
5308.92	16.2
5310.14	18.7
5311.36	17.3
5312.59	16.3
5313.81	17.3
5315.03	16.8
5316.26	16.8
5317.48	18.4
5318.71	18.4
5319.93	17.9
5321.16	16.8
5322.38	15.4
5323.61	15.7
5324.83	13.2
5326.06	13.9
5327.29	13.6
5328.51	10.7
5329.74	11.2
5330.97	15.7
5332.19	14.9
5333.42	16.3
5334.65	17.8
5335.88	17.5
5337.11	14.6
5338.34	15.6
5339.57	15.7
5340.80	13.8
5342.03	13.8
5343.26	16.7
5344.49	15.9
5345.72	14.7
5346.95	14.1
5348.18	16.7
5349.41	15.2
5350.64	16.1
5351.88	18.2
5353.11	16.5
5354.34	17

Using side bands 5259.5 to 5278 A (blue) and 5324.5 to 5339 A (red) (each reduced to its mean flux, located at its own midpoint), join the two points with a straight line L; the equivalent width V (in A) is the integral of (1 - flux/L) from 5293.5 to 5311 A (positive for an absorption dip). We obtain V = -3.12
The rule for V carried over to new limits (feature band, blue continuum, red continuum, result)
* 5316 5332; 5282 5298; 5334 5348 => 0.5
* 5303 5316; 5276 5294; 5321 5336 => -1.6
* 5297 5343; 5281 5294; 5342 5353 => 1.4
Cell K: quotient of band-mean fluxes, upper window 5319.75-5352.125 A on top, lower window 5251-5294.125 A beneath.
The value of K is 1.1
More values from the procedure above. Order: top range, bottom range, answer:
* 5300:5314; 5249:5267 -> 1.23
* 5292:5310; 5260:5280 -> 1.30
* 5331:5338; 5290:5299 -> 1.07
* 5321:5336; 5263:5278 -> 1.31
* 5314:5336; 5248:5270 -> 1.19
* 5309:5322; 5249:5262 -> 1.17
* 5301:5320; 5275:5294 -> 1.07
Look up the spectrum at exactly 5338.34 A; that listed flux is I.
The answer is 15.6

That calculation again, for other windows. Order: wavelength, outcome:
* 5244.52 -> 17.3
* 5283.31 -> 13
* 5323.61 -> 15.7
